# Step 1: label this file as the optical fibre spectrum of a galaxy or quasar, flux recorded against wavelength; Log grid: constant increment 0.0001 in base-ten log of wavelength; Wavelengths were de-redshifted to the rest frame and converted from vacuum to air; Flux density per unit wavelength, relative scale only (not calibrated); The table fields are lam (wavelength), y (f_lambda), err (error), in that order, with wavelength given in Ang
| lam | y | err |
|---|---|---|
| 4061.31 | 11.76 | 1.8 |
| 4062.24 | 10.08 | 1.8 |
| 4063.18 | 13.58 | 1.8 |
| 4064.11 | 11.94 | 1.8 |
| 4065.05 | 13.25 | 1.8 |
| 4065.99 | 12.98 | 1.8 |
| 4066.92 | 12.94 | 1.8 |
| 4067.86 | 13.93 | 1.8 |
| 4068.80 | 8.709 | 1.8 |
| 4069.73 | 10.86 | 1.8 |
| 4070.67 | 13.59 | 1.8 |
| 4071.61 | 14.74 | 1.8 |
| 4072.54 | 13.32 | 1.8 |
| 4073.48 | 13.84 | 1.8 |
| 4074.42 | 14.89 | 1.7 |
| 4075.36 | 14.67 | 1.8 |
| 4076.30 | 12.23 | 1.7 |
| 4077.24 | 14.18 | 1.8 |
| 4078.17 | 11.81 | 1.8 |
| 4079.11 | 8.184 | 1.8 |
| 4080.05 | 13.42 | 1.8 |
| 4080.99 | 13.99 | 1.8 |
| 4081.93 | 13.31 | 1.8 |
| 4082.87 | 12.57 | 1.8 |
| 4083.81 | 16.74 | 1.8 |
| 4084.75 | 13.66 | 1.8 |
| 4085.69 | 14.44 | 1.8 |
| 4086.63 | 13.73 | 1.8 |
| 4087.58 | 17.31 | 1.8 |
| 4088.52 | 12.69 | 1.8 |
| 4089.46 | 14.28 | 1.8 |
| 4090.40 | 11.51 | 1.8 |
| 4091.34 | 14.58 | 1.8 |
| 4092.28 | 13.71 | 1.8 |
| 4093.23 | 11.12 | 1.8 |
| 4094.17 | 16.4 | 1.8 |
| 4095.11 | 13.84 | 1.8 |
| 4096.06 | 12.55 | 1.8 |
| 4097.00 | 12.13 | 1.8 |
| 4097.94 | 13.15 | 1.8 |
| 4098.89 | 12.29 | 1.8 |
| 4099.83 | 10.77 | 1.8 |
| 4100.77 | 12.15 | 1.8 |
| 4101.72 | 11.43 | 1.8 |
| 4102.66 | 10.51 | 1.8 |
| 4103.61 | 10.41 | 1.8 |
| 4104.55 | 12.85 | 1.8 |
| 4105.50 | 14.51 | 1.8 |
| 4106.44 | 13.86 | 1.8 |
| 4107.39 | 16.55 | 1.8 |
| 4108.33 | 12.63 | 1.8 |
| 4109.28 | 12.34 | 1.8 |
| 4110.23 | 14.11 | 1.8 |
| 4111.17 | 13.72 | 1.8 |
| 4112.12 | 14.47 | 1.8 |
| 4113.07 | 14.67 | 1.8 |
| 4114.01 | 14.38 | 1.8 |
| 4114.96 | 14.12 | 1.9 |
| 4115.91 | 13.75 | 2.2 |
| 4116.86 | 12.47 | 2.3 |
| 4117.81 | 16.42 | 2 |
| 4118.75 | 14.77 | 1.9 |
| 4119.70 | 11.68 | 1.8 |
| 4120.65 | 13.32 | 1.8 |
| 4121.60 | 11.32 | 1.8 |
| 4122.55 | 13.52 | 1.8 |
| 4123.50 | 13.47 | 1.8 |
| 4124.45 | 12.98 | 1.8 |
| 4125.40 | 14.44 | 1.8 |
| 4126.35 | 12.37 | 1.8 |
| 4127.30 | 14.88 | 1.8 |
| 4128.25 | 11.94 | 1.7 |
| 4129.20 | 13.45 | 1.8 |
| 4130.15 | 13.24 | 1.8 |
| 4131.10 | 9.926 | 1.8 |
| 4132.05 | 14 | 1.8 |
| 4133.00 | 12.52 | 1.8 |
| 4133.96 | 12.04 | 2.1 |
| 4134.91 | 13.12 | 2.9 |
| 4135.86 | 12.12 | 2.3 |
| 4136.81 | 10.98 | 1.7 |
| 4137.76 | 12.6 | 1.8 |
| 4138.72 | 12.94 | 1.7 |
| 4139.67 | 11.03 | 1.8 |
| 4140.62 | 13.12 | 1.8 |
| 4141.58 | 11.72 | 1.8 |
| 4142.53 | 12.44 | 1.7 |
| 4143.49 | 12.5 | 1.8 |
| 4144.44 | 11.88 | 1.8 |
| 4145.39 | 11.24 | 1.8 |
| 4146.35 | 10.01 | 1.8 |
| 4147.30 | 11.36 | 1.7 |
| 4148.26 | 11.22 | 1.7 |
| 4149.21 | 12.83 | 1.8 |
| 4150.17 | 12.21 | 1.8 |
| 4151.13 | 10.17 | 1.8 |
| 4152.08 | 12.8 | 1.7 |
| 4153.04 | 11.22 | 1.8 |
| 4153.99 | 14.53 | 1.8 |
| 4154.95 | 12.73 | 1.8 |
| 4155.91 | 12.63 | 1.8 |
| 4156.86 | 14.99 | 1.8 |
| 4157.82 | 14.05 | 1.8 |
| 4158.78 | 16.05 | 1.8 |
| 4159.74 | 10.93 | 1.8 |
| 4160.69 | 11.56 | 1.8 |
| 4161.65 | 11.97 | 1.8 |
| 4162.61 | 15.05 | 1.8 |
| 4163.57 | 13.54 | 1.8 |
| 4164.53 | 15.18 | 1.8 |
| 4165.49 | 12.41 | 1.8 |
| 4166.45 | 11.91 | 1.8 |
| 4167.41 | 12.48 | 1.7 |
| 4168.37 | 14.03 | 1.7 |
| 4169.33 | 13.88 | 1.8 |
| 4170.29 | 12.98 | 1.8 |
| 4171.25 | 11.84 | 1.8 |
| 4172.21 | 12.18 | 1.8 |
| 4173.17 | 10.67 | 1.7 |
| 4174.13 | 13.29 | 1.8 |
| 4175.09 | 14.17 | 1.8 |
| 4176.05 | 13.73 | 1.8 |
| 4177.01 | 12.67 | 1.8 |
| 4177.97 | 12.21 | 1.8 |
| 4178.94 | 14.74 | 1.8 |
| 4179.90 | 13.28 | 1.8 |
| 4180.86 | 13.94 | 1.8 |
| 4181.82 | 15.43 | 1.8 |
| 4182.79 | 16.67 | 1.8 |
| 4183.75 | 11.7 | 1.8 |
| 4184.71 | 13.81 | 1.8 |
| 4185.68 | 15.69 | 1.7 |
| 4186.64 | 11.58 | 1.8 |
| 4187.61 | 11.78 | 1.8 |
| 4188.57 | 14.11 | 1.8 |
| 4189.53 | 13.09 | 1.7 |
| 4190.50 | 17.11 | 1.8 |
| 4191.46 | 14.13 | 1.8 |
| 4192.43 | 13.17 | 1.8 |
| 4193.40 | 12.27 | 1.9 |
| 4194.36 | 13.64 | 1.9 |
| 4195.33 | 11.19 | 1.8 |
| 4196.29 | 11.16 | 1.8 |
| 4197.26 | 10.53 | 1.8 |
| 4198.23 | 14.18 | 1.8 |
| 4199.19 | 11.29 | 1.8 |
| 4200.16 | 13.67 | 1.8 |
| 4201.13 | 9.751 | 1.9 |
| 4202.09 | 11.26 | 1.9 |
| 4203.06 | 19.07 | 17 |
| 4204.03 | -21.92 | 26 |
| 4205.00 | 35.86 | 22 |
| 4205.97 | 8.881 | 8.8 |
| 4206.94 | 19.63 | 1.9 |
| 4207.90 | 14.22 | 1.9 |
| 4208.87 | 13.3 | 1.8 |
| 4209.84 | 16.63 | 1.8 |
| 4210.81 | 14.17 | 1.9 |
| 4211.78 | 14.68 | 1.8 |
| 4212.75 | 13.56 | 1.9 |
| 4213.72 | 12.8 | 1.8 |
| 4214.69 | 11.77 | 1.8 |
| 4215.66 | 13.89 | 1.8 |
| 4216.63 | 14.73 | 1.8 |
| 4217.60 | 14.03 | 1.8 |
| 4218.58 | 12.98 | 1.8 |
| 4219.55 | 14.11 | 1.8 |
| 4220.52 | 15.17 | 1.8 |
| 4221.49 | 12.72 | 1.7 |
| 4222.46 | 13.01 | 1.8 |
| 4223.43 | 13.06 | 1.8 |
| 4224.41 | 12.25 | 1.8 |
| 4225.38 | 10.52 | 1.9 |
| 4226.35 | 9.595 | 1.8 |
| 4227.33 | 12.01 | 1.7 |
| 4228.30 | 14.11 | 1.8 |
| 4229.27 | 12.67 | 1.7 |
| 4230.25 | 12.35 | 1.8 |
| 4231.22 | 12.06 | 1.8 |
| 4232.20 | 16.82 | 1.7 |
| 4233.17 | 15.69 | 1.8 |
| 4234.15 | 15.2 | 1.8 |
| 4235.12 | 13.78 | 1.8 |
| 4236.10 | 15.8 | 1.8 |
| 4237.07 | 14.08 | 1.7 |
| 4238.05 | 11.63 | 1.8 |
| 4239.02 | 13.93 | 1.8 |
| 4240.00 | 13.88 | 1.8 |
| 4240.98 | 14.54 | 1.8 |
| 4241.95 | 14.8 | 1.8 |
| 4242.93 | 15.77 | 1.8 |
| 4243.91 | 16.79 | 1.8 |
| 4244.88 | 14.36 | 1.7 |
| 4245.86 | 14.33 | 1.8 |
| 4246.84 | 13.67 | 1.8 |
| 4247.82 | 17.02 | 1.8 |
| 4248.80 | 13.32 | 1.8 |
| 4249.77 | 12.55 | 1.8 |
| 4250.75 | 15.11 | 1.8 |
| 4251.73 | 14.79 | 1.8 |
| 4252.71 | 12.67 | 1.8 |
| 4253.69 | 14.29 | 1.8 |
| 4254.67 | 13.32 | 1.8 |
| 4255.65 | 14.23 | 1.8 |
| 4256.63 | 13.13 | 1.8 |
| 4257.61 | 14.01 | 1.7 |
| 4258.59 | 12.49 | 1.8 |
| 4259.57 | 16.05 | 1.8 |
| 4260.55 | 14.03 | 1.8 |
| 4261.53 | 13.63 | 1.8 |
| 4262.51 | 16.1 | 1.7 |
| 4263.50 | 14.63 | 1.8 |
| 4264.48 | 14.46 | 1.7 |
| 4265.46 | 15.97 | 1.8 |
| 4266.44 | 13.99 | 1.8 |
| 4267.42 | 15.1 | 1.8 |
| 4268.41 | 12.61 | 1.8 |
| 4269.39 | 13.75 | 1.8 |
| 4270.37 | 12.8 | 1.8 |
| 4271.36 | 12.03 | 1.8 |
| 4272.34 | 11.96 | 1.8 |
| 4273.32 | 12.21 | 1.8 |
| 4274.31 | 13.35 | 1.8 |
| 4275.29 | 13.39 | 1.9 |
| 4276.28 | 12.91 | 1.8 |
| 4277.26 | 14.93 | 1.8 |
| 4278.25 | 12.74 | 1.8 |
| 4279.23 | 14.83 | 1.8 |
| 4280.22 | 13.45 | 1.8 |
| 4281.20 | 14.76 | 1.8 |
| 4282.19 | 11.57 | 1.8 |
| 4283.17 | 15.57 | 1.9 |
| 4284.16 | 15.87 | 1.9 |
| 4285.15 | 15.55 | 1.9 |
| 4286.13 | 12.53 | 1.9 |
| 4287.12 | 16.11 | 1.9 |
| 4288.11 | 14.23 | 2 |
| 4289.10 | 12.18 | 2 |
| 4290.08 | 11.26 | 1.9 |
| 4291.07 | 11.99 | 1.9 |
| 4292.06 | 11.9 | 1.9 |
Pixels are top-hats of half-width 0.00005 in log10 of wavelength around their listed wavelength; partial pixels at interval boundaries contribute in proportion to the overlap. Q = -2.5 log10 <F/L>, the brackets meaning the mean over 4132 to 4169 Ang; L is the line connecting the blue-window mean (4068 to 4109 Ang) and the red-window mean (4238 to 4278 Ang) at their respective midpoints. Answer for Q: 0.08 mag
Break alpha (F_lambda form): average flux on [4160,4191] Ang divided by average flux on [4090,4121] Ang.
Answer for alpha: 1.0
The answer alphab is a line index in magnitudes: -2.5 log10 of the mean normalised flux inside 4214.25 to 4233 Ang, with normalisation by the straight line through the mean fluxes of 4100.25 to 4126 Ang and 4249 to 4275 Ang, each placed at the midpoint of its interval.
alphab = 0.05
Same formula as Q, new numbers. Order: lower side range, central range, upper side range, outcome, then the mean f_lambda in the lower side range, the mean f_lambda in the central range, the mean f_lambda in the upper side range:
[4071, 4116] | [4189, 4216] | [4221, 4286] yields 0.06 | 13.4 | 13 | 13.9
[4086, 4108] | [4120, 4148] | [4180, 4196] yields 0.08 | 13.2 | 12.4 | 13.7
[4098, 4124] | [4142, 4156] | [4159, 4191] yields 0.11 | 13.2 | 12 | 13.3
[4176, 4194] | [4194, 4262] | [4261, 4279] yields 0.02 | 13.7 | 13.5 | 13.7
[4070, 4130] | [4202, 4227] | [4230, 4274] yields 0.07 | 13.4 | 13.1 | 14.1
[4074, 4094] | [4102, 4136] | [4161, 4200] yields 0.01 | 13.5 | 13.2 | 13.2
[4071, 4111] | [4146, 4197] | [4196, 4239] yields 0.01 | 13.3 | 13.1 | 13.1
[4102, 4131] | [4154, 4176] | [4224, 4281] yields 0.03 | 13.4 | 13.2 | 13.8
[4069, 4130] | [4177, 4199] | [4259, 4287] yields 0.02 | 13.3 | 13.4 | 14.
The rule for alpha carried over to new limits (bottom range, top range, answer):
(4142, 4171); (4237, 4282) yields 1.10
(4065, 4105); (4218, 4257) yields 1.06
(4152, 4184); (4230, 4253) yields 1.08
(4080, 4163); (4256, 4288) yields 1.07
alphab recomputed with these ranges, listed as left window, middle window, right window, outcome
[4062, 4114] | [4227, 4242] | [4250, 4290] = -0.02 mag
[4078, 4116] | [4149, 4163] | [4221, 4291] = 0.05 mag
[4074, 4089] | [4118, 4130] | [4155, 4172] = 0.01 mag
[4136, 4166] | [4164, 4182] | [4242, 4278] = -0.03 mag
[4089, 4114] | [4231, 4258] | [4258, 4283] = -0.05 mag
